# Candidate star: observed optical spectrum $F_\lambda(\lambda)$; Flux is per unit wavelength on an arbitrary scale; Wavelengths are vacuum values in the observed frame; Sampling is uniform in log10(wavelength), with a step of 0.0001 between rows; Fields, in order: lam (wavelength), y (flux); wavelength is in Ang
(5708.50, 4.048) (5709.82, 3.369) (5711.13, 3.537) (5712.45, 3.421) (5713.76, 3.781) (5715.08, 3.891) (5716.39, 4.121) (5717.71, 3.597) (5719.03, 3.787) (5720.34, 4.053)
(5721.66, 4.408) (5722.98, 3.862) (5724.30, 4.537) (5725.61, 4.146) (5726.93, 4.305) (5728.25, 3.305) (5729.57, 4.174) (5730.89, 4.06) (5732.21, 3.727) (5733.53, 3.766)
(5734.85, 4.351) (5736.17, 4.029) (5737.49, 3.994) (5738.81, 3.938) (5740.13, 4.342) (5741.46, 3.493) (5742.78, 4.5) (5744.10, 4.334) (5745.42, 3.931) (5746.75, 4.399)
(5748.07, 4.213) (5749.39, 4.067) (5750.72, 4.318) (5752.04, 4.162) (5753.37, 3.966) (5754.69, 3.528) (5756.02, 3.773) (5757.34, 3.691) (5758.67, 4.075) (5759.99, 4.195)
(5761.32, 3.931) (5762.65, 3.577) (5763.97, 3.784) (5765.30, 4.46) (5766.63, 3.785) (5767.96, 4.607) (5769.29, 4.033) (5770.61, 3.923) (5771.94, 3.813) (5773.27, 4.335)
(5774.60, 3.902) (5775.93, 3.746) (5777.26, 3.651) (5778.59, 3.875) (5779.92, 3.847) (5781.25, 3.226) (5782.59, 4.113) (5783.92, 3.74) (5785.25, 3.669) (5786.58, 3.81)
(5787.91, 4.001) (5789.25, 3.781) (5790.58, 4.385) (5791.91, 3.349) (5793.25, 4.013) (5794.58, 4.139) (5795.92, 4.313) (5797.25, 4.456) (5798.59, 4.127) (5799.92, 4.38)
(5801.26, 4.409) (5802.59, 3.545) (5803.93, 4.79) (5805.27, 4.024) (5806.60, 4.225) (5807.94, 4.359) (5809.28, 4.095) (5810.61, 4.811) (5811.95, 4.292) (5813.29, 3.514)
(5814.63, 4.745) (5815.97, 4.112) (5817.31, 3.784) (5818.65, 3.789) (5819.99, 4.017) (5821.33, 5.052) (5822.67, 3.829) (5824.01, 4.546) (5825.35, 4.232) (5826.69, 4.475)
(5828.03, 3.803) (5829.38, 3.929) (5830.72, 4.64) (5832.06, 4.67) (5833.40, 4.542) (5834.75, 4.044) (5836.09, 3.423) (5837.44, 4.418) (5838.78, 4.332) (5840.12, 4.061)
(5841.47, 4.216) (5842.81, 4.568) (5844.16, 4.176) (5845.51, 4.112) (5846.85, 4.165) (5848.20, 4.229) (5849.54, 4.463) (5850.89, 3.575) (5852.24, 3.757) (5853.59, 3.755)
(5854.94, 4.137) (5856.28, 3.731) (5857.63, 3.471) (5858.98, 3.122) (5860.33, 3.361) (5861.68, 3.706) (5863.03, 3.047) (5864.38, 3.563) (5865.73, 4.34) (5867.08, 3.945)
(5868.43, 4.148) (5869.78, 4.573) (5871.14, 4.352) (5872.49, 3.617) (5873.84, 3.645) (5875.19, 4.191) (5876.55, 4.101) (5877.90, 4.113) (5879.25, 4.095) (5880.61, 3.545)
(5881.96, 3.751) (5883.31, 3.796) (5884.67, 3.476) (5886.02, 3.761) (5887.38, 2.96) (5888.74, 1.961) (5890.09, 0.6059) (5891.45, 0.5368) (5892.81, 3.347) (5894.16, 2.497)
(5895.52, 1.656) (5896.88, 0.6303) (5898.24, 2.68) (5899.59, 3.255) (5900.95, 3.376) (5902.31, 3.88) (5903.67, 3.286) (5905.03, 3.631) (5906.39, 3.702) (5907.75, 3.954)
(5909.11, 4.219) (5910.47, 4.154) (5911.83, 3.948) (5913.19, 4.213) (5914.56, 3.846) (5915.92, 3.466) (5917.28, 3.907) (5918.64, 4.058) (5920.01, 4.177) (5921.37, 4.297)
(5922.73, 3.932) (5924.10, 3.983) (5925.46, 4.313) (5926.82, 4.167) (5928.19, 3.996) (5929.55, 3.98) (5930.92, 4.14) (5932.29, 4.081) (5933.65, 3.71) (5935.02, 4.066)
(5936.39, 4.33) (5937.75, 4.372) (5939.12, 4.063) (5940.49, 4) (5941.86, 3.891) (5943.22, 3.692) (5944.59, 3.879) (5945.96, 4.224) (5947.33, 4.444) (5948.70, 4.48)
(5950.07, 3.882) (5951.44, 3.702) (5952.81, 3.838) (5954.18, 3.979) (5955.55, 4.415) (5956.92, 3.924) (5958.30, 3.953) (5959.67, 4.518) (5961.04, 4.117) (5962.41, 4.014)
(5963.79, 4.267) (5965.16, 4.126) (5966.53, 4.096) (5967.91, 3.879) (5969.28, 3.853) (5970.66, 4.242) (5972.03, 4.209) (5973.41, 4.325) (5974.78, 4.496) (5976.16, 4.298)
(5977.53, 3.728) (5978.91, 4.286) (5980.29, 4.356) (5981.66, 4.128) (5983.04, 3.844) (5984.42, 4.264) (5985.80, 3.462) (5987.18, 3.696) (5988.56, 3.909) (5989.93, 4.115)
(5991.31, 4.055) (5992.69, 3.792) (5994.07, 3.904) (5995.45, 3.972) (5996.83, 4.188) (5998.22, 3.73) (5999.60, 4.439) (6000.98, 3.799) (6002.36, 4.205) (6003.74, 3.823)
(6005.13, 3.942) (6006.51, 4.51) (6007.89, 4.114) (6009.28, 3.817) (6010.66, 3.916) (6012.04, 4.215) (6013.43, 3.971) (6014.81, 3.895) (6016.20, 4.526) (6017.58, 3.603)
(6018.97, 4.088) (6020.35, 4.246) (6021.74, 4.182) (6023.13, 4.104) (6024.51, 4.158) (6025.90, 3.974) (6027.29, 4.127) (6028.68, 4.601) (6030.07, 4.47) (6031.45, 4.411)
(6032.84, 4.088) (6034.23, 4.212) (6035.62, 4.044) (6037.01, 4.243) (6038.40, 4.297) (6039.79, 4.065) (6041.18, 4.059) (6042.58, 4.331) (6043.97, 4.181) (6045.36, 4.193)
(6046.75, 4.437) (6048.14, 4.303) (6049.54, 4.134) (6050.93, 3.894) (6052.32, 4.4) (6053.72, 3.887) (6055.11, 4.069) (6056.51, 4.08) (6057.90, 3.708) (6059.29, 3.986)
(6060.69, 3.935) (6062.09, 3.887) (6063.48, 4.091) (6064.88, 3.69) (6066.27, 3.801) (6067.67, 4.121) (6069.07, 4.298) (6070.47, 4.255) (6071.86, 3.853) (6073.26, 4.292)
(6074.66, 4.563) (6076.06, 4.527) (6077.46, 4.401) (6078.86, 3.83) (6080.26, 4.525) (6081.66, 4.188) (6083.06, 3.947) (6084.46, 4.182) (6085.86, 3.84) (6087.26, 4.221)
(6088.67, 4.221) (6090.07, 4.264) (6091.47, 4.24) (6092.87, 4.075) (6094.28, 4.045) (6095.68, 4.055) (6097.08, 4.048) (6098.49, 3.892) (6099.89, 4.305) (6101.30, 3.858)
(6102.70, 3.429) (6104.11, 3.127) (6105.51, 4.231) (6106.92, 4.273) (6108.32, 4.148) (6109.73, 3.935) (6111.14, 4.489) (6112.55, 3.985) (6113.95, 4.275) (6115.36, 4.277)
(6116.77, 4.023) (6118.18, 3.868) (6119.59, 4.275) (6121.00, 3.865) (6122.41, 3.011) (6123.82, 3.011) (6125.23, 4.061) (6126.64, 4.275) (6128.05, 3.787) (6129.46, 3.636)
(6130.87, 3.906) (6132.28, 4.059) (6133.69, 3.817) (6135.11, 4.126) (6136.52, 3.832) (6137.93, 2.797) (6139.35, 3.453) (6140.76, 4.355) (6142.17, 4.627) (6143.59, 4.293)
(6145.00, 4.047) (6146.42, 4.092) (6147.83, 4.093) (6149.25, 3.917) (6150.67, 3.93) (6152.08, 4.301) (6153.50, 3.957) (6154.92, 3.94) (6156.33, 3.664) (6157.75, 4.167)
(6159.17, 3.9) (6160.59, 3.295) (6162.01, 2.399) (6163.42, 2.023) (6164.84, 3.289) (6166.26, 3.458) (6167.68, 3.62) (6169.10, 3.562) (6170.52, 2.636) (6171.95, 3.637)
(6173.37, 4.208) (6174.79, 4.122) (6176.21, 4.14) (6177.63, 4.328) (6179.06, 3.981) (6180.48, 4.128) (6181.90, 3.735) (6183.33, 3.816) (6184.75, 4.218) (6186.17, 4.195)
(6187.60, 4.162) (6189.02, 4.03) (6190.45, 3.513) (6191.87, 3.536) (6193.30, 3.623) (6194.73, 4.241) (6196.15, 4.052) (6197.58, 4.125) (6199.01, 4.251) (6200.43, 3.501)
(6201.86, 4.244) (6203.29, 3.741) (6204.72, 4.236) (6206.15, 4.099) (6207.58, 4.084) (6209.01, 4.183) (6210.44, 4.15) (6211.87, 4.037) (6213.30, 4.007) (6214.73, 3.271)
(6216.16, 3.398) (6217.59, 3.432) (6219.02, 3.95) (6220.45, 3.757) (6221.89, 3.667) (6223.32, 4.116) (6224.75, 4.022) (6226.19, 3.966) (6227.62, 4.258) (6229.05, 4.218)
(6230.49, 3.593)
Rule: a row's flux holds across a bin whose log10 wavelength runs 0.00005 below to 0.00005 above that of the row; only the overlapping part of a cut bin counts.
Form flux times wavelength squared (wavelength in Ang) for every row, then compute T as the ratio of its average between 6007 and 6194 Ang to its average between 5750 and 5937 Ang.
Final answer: 1.1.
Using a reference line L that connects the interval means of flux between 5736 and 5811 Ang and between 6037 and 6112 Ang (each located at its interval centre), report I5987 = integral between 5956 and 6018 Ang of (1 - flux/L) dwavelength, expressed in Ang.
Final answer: 0.3 Ang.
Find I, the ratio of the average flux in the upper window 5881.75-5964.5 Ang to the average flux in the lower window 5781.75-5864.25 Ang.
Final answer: 0.9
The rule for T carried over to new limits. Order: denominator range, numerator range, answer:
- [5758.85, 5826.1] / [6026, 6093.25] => 1.12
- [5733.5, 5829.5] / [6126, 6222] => 1.08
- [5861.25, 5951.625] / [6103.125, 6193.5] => 1.13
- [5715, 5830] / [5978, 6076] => 1.10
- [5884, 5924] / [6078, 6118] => 1.34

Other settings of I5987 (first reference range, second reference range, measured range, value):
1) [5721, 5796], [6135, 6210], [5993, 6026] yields -1.3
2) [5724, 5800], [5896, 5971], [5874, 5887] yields 0.3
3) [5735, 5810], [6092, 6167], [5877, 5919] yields 7.7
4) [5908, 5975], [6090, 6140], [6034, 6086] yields -2.2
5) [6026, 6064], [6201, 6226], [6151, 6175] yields 2.7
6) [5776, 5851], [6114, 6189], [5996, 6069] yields -3.2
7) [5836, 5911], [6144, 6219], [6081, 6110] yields -2.1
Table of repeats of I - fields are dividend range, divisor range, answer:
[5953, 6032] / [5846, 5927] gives 1.15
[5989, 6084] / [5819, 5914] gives 1.11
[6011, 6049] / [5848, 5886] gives 1.09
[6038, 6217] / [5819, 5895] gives 1.04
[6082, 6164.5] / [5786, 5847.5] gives 0.93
